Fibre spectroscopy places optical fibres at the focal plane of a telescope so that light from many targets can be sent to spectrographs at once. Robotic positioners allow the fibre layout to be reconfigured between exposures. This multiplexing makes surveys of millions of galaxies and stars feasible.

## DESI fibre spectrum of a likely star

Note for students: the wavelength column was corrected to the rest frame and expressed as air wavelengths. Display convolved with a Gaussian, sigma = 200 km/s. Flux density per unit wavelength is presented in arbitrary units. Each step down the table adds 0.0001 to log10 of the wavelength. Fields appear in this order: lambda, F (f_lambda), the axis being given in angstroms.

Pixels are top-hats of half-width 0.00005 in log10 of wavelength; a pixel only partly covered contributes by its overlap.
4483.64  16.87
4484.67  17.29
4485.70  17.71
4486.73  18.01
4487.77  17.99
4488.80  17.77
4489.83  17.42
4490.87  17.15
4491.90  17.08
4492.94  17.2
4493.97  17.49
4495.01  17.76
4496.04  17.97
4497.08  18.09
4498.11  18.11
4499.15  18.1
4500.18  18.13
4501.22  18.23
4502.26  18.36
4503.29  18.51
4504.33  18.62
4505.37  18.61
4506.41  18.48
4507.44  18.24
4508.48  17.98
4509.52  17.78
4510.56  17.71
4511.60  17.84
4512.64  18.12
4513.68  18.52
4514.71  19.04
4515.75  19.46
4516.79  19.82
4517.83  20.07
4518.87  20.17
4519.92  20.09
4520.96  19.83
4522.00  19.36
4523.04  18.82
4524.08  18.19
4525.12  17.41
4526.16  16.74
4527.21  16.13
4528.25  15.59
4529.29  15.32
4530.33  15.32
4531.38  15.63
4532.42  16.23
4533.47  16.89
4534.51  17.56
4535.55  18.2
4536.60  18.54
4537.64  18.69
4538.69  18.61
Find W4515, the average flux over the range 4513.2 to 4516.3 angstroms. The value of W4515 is 19.1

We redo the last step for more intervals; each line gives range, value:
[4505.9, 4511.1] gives 18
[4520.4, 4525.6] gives 18.8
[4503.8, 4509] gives 18.4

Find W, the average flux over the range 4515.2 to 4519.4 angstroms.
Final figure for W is 19.8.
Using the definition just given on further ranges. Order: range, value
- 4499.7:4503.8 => 18.3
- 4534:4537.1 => 18.1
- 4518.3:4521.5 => 20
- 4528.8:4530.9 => 15.3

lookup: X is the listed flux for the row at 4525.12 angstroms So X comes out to 17.41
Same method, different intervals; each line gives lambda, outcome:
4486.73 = 18.01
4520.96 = 19.83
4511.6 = 17.84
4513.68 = 18.52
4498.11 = 18.11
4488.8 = 17.77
